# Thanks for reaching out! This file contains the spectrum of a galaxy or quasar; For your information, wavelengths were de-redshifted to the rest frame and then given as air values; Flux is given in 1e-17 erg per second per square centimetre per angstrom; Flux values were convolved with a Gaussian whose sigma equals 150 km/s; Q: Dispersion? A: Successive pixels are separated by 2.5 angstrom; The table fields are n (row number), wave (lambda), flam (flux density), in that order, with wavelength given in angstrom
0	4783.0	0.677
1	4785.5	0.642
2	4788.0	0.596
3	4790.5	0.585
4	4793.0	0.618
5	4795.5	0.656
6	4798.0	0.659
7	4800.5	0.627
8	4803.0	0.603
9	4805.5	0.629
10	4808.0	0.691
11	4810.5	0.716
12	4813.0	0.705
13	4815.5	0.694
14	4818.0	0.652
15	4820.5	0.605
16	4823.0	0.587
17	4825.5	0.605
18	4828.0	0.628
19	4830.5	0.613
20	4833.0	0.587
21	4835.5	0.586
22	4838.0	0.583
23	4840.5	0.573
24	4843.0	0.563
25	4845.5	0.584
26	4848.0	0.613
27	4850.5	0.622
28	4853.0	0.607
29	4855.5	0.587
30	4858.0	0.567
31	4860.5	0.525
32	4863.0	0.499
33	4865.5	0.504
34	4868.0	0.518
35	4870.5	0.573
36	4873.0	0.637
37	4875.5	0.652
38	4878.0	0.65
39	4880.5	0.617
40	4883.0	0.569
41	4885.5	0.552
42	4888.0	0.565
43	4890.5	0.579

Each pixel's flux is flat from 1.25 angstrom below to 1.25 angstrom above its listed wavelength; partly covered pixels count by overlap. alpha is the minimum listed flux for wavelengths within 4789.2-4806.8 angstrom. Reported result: 0.585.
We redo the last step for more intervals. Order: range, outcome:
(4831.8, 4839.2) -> 0.583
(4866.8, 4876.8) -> 0.518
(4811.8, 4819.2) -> 0.652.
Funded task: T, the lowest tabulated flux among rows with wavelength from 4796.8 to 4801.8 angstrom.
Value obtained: 0.627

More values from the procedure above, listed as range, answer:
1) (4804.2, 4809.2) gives 0.629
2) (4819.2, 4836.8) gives 0.586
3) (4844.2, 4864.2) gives 0.499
